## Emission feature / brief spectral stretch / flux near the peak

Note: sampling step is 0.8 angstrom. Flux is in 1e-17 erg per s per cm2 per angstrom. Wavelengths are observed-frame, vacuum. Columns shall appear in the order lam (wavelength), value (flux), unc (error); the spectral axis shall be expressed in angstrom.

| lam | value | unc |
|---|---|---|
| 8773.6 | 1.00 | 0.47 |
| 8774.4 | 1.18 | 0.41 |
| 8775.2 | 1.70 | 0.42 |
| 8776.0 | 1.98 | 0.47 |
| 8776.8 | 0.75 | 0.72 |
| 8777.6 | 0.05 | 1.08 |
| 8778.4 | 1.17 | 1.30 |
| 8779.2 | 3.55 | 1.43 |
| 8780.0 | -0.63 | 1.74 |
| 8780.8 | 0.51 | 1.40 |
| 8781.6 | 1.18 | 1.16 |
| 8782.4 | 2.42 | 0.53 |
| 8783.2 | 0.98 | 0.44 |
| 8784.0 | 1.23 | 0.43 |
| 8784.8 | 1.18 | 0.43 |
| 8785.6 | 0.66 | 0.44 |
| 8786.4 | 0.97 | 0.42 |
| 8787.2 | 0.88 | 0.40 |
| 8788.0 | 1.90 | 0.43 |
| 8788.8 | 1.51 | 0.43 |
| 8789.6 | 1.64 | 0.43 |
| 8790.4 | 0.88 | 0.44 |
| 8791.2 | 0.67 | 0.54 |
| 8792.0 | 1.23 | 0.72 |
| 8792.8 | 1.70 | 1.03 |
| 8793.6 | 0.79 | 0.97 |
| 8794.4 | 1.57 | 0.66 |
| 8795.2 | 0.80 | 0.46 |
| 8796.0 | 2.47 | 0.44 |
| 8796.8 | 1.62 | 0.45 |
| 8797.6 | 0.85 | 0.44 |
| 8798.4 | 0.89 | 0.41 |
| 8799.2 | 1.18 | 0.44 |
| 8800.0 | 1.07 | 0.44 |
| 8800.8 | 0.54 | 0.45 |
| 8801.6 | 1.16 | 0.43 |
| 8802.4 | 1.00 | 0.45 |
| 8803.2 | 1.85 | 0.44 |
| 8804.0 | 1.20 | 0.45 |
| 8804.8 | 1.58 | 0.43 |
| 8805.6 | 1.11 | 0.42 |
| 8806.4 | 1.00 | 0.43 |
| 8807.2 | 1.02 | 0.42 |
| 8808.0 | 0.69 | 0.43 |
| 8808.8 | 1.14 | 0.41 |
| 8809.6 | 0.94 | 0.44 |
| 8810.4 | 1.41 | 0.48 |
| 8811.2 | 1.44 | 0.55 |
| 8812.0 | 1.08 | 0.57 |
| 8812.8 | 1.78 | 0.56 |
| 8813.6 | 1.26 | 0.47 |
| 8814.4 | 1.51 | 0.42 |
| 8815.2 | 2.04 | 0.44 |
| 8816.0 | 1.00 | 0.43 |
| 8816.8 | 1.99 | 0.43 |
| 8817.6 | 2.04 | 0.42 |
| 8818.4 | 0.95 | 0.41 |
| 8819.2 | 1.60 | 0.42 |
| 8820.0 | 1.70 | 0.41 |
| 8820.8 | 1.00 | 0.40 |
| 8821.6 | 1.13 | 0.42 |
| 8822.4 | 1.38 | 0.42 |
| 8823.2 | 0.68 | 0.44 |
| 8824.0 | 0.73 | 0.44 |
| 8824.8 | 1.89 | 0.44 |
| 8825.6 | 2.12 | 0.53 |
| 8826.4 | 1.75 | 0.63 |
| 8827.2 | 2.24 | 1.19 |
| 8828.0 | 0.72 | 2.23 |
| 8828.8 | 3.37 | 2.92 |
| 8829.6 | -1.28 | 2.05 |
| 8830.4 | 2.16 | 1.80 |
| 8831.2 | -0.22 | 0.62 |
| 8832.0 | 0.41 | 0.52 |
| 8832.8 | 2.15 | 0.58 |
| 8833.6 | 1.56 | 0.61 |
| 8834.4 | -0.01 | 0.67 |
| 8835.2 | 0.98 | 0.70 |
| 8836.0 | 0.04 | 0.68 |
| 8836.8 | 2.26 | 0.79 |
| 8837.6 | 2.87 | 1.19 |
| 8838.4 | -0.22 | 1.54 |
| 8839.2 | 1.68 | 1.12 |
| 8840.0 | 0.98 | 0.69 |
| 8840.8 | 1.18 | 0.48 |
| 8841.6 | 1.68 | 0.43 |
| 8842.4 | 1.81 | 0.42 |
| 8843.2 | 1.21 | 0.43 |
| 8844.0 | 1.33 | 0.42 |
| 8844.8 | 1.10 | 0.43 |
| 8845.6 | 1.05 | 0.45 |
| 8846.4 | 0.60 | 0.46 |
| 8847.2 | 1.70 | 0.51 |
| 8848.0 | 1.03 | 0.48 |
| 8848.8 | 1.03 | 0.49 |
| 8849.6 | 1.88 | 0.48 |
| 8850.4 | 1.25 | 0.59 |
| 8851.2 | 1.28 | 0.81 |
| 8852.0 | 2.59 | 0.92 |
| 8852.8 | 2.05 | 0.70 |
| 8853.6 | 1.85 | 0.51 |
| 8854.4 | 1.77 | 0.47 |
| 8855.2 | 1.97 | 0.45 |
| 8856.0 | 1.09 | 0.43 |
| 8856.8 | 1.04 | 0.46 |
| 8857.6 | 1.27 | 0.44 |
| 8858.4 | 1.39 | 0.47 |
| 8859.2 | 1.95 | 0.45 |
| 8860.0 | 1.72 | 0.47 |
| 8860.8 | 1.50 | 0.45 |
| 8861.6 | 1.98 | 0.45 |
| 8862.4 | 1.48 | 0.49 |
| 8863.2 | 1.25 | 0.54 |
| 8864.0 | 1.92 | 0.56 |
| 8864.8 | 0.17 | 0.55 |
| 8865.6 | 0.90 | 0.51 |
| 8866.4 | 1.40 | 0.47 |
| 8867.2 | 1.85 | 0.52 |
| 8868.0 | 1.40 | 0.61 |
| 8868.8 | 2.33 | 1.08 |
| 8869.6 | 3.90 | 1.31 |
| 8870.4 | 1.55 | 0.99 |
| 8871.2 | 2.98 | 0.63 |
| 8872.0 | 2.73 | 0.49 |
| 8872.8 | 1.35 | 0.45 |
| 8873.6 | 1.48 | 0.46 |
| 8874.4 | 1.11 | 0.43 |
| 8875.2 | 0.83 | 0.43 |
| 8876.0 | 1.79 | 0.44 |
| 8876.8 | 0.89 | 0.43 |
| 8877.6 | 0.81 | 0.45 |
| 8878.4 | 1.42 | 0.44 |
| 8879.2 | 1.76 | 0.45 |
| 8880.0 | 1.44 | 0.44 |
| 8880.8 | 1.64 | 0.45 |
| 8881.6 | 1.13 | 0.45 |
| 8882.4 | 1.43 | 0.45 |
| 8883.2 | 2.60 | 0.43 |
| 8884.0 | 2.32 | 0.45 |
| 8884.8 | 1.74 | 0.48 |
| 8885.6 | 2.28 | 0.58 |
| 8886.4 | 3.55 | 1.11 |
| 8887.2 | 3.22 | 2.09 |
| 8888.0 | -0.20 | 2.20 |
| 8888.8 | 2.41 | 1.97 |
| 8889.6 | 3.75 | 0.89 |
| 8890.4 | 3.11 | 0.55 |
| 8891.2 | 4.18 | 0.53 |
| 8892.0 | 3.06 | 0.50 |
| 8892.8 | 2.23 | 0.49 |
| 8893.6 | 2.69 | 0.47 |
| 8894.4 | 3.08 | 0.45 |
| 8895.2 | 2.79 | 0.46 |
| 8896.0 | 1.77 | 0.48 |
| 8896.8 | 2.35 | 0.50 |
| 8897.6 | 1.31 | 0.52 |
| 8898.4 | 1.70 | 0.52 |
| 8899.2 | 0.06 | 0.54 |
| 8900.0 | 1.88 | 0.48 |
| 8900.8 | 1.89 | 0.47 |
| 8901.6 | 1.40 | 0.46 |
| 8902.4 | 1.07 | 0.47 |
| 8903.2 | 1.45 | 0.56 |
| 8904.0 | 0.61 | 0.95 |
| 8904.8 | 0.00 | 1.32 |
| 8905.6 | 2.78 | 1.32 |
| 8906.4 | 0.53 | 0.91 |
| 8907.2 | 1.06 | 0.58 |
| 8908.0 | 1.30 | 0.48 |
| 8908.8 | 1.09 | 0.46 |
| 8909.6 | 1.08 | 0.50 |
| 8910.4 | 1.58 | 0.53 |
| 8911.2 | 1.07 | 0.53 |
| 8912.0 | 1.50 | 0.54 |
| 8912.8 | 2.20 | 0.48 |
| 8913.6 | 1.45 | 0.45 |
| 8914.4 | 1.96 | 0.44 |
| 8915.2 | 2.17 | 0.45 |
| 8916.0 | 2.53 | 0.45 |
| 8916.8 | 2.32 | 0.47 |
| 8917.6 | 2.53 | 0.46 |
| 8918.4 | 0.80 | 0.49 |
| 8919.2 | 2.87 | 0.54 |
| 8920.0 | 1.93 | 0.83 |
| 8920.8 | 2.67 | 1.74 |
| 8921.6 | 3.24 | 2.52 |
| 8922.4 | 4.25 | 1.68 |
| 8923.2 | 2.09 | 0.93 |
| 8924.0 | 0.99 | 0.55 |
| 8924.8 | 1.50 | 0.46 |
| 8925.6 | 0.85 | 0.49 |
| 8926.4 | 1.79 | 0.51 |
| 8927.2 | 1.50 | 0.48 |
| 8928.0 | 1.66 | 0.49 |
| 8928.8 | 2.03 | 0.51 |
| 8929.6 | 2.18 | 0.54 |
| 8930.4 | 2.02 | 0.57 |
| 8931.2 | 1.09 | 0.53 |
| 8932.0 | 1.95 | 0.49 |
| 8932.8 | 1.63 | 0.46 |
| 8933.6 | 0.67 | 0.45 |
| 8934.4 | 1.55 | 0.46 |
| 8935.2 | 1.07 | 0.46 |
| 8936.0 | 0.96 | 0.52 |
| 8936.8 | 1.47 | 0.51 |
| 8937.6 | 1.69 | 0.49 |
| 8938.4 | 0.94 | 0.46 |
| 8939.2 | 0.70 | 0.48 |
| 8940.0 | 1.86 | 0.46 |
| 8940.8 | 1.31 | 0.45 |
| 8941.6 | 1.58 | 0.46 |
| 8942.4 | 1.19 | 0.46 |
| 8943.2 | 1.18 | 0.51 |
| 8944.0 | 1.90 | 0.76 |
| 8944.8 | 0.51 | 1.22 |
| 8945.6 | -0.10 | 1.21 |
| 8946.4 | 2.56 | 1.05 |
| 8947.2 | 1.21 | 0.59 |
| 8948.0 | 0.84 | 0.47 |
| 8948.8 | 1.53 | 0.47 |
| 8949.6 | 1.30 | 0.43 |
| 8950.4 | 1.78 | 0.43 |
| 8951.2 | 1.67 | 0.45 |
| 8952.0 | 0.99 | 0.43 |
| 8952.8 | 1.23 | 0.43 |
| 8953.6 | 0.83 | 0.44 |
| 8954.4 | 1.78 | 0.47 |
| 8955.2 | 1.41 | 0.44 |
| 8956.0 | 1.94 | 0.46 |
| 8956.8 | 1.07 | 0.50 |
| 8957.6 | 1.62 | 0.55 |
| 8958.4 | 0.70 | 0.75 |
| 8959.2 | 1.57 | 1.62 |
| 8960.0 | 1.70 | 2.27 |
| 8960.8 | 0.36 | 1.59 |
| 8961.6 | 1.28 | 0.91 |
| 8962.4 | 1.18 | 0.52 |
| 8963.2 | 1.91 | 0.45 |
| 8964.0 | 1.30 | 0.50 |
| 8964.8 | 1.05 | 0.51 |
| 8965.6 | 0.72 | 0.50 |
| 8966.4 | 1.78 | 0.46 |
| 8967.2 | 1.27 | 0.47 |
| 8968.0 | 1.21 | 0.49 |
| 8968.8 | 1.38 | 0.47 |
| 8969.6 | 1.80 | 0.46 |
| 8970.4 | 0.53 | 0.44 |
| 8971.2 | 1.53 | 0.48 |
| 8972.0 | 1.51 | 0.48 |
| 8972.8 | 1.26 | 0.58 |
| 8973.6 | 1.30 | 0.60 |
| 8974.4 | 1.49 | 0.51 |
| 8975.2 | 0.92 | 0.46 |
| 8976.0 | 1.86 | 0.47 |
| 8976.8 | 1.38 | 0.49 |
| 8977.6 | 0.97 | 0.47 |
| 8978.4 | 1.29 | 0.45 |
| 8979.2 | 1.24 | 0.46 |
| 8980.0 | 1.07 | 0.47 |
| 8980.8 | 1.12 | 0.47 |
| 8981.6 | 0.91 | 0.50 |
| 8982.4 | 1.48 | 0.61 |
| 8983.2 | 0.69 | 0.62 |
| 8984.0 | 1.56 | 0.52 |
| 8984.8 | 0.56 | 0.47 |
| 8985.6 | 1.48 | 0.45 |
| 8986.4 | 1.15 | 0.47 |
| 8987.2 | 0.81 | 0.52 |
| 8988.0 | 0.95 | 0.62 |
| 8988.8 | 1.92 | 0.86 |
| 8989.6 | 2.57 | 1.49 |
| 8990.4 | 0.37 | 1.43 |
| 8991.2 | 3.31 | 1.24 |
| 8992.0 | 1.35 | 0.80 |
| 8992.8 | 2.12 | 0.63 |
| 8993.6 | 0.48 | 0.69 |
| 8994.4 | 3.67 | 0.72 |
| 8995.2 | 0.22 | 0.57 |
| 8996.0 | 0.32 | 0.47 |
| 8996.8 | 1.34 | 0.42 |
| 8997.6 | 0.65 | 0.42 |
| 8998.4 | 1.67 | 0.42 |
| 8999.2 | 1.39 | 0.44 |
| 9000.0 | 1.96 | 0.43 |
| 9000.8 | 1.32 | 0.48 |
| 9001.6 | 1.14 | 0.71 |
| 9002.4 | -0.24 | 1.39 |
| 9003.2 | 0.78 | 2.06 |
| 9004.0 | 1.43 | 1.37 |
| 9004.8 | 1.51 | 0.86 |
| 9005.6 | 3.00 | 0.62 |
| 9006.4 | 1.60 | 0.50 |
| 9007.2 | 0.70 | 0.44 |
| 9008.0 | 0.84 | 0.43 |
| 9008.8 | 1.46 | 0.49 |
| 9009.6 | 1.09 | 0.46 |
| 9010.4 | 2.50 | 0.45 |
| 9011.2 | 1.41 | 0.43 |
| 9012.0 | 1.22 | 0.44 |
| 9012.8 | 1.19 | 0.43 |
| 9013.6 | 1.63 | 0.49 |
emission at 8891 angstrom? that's H-alpha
